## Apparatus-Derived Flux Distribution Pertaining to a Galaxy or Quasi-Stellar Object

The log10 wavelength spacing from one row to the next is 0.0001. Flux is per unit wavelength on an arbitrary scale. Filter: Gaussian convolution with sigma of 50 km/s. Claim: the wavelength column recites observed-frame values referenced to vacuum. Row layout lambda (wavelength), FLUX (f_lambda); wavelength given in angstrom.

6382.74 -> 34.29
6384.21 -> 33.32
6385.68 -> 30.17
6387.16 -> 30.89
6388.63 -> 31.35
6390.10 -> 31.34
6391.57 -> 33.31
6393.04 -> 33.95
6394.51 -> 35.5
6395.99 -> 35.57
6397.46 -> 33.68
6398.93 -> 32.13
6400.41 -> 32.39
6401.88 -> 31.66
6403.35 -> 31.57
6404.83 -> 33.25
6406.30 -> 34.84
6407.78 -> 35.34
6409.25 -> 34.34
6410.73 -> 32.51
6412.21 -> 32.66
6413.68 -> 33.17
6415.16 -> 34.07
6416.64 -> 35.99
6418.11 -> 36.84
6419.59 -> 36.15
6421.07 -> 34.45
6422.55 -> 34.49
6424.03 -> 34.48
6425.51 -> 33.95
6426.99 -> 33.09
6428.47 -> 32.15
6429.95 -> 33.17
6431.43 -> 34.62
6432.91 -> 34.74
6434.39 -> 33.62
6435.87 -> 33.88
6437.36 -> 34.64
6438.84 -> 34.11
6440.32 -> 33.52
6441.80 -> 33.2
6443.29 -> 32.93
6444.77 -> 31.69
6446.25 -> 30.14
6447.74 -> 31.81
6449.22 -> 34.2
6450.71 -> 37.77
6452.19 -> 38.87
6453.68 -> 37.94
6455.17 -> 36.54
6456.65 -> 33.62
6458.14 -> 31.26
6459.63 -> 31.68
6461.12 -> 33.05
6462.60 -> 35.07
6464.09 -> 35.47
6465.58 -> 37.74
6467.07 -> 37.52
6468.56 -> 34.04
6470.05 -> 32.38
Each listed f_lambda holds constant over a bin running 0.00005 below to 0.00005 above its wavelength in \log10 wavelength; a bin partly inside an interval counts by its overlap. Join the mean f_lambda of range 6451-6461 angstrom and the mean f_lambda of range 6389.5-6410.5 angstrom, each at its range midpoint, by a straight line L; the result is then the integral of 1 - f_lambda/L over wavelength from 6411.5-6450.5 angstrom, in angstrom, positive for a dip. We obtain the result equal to 0.6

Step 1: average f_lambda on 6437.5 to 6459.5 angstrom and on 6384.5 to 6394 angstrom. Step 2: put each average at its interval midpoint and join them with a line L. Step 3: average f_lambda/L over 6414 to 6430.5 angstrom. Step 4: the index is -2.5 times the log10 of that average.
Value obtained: -0.041 mag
